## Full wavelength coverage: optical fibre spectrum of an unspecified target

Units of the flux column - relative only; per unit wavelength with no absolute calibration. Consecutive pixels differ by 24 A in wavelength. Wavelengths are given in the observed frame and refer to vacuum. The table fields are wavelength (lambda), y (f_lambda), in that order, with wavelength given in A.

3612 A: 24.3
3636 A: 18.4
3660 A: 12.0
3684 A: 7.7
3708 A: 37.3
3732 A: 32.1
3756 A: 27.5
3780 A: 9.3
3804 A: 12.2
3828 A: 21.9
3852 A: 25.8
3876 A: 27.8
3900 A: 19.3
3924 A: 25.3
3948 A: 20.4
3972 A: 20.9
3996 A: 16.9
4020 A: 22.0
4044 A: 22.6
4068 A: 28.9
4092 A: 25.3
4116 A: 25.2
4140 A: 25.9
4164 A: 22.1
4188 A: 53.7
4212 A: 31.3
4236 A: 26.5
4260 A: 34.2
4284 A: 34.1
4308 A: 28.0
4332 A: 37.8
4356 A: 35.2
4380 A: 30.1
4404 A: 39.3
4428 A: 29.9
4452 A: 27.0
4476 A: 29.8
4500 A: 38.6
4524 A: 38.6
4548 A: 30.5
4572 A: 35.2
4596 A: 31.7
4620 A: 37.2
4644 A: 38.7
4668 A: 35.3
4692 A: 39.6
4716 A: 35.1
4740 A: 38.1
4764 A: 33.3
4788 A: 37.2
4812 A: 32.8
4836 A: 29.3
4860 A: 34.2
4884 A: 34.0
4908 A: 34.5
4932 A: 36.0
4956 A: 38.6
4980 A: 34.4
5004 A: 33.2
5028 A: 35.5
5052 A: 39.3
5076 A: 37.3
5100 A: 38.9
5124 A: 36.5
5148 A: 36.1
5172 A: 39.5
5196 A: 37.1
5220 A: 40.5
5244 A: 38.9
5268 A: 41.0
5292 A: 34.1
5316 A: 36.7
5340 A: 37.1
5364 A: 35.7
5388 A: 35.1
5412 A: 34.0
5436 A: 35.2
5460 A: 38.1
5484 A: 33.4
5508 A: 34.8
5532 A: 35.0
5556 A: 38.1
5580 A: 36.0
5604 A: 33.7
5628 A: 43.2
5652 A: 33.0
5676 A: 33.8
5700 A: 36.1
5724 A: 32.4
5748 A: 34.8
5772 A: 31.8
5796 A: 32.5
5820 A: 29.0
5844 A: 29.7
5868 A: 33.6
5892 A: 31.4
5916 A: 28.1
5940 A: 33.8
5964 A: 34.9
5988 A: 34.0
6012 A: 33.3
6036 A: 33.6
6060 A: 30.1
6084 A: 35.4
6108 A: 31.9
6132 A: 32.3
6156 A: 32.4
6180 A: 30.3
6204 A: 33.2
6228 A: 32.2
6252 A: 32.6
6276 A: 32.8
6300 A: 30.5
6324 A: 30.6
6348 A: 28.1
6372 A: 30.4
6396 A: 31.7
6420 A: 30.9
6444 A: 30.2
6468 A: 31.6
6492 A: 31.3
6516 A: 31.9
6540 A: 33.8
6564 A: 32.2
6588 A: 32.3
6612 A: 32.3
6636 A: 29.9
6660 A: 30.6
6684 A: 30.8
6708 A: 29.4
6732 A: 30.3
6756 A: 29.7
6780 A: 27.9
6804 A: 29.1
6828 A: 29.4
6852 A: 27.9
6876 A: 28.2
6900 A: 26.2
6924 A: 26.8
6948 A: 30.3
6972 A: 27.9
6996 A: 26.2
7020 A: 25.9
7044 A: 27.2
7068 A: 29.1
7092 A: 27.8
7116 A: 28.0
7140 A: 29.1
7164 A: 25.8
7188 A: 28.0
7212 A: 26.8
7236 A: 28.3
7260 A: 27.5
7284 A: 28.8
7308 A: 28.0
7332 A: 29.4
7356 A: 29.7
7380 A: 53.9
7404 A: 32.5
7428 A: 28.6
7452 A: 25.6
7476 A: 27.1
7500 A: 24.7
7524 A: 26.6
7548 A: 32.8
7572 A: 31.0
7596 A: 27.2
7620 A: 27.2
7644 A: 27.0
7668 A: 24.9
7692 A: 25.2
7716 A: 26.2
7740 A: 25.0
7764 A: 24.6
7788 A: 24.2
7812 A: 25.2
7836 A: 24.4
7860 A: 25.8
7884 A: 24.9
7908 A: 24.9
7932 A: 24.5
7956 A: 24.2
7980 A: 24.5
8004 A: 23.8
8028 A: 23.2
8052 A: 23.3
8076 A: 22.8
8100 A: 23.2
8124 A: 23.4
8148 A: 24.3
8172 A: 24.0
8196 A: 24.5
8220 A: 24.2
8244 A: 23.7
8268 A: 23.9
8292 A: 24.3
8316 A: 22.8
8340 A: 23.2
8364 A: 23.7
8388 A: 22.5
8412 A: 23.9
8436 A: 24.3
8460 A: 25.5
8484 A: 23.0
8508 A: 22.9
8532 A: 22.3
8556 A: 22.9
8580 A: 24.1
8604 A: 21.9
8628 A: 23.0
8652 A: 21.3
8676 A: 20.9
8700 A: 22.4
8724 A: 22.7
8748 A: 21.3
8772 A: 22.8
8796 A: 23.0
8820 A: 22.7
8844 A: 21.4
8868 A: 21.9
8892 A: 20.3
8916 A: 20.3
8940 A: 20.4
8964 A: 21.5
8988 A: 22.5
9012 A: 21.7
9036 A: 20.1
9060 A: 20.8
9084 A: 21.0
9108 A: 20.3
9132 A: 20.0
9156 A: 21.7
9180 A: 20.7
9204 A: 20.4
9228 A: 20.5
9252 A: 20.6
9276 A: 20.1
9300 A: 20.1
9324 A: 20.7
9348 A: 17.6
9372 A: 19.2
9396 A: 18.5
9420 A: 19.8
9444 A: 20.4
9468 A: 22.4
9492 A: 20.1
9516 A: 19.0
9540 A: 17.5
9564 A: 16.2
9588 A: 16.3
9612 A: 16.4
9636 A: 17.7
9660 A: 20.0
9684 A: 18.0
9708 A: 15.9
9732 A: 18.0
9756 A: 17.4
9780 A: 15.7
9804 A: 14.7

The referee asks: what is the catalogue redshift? 0.12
